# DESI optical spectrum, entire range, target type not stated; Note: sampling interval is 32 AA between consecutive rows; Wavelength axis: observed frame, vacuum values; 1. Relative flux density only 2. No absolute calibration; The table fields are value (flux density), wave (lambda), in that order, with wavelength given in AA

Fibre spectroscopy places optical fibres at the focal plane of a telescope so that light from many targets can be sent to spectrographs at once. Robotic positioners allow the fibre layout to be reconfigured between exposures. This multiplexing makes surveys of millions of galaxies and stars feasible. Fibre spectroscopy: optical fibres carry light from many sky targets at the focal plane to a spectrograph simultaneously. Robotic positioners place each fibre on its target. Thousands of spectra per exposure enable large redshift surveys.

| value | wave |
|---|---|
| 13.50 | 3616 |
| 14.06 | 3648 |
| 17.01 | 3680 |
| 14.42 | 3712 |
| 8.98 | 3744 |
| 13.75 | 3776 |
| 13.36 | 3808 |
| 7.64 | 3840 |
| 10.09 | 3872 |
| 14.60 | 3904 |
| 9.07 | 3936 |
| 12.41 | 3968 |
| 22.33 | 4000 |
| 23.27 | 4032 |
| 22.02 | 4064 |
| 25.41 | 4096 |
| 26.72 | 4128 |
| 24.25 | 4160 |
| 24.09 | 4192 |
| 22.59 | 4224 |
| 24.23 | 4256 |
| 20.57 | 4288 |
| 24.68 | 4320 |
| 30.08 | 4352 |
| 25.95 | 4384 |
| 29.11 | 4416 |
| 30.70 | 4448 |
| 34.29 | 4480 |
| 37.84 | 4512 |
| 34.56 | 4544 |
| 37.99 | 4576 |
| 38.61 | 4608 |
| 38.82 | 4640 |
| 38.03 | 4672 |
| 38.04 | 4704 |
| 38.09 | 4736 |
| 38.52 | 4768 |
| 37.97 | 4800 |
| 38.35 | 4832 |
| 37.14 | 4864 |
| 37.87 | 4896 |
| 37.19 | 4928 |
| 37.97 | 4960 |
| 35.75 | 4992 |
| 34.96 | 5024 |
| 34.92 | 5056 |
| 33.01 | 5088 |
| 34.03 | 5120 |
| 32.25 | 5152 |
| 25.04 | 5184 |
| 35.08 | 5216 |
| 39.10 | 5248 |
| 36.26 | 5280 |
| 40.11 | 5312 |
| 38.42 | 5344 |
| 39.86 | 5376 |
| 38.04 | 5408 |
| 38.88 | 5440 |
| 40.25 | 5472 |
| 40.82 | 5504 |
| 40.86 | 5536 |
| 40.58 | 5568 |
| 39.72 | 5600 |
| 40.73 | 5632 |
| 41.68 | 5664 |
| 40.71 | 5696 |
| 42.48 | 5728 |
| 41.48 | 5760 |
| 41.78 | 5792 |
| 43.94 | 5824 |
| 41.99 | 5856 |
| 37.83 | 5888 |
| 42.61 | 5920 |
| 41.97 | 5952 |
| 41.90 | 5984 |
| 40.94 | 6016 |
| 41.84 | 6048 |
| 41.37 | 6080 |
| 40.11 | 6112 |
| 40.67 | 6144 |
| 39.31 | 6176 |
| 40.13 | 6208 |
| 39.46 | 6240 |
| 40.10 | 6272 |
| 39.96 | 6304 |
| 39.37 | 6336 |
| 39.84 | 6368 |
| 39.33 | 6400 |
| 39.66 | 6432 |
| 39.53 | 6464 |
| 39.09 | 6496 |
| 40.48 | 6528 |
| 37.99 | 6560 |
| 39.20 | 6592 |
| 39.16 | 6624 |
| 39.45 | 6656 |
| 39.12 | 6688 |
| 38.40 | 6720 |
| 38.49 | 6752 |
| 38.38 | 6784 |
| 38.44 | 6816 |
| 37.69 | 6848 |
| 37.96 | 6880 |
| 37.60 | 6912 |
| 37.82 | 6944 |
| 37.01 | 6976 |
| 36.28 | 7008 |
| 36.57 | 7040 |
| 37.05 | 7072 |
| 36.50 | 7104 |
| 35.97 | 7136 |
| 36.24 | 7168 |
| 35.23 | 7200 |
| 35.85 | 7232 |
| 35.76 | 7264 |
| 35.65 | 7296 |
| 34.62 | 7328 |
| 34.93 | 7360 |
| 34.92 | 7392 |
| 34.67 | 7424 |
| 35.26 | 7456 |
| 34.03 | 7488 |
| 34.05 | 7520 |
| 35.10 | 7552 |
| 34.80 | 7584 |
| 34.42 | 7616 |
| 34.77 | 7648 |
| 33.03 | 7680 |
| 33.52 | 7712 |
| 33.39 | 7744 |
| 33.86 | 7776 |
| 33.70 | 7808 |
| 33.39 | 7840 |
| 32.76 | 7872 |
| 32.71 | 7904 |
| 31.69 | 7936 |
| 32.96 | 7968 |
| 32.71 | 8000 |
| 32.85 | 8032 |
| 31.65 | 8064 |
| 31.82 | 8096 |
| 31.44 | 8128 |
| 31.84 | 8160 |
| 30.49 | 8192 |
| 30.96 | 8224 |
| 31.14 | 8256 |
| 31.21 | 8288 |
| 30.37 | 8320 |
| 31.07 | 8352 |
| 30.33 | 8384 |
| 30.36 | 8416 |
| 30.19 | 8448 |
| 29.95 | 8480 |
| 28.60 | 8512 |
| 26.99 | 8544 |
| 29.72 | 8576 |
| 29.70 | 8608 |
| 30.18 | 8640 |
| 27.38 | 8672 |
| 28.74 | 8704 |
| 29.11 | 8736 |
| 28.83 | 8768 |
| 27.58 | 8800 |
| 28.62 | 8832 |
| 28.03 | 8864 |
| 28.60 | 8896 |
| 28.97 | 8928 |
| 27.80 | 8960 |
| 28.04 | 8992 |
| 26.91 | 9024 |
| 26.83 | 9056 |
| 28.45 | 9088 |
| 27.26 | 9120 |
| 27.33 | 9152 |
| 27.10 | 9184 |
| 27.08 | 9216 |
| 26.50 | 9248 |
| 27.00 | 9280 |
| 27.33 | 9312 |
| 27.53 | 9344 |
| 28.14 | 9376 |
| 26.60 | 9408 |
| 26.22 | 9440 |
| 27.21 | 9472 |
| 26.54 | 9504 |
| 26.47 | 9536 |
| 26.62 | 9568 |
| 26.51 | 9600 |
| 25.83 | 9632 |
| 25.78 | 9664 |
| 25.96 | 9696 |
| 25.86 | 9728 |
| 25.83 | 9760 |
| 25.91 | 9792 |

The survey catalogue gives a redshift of 0.00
